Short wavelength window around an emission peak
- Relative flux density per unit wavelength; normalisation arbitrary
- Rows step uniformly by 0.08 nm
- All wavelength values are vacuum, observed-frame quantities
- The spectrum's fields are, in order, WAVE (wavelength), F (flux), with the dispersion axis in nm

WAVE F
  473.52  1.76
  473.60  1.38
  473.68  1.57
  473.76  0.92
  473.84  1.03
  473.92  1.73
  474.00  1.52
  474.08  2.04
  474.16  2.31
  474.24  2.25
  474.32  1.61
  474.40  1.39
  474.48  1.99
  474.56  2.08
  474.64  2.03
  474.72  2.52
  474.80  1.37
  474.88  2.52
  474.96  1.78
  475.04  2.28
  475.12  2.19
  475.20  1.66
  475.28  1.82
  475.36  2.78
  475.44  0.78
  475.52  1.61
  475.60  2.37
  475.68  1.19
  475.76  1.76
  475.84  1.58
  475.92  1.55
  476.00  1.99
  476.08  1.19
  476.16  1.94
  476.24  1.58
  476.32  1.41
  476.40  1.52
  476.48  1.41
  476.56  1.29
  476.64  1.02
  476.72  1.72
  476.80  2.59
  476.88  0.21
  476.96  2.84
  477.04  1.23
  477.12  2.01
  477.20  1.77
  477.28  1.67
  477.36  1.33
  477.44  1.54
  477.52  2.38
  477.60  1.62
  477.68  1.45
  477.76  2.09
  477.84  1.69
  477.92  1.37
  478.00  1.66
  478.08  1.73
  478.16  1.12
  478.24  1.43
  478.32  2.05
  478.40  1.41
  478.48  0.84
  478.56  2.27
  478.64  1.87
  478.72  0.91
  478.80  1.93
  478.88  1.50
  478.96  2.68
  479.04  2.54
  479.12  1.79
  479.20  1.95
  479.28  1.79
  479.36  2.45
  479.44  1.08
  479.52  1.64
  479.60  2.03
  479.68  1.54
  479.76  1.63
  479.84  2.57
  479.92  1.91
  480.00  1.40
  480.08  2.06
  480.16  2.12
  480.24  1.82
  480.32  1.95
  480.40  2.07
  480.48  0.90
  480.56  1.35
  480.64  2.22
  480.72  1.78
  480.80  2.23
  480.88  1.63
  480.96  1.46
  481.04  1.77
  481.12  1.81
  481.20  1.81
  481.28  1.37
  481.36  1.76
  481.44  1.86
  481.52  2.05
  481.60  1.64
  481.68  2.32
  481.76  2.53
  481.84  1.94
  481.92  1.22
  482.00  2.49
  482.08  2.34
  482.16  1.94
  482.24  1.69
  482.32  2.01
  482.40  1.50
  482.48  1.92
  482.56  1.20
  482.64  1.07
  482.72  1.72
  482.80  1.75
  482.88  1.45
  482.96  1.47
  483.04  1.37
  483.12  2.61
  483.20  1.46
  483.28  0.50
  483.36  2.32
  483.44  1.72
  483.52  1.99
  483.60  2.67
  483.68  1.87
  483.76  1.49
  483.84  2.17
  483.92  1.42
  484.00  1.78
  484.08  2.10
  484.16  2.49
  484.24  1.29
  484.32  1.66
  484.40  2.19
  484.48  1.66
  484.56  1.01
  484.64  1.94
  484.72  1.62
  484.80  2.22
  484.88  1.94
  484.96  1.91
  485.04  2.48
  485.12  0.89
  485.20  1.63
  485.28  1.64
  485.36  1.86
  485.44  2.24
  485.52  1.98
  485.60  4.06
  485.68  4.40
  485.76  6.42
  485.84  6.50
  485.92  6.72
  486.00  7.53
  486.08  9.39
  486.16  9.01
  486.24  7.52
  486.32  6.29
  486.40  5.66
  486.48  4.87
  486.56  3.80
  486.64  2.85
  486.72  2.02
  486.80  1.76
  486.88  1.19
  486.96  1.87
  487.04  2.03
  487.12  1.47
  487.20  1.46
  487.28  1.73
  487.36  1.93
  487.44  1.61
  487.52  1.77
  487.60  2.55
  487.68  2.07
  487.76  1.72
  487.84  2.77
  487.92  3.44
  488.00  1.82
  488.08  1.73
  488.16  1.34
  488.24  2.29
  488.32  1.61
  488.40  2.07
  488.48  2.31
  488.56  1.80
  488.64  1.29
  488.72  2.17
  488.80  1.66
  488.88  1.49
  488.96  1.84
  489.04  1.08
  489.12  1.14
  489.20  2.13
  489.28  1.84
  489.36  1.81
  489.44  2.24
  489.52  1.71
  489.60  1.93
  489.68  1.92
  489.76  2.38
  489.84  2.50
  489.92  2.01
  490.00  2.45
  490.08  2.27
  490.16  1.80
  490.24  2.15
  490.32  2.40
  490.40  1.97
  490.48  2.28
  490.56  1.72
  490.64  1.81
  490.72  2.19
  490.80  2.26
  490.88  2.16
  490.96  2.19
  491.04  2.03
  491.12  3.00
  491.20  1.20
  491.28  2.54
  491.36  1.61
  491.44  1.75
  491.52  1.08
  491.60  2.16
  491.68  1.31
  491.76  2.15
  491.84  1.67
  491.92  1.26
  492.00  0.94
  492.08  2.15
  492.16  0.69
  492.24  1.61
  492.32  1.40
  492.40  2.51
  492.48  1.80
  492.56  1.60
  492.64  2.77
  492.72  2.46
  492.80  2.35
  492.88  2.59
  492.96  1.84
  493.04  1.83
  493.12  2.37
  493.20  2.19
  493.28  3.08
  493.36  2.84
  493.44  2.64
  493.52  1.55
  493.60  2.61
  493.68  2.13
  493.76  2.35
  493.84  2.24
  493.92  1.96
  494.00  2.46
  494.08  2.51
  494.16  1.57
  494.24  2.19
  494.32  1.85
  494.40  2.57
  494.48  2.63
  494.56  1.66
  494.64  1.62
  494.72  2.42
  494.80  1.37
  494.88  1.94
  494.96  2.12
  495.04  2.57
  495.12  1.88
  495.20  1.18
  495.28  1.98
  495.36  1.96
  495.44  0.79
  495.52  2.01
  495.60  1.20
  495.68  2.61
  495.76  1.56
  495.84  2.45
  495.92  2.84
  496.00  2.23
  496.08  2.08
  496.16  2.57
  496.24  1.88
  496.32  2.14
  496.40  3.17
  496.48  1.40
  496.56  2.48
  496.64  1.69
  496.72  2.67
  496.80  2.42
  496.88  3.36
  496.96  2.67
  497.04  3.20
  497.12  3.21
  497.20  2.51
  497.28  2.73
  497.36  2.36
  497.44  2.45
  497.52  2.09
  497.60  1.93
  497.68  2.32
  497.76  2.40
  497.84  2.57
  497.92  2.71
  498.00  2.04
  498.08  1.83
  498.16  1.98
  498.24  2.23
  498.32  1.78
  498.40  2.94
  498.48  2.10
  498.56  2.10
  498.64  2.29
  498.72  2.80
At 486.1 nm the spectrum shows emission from [O II] 3727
